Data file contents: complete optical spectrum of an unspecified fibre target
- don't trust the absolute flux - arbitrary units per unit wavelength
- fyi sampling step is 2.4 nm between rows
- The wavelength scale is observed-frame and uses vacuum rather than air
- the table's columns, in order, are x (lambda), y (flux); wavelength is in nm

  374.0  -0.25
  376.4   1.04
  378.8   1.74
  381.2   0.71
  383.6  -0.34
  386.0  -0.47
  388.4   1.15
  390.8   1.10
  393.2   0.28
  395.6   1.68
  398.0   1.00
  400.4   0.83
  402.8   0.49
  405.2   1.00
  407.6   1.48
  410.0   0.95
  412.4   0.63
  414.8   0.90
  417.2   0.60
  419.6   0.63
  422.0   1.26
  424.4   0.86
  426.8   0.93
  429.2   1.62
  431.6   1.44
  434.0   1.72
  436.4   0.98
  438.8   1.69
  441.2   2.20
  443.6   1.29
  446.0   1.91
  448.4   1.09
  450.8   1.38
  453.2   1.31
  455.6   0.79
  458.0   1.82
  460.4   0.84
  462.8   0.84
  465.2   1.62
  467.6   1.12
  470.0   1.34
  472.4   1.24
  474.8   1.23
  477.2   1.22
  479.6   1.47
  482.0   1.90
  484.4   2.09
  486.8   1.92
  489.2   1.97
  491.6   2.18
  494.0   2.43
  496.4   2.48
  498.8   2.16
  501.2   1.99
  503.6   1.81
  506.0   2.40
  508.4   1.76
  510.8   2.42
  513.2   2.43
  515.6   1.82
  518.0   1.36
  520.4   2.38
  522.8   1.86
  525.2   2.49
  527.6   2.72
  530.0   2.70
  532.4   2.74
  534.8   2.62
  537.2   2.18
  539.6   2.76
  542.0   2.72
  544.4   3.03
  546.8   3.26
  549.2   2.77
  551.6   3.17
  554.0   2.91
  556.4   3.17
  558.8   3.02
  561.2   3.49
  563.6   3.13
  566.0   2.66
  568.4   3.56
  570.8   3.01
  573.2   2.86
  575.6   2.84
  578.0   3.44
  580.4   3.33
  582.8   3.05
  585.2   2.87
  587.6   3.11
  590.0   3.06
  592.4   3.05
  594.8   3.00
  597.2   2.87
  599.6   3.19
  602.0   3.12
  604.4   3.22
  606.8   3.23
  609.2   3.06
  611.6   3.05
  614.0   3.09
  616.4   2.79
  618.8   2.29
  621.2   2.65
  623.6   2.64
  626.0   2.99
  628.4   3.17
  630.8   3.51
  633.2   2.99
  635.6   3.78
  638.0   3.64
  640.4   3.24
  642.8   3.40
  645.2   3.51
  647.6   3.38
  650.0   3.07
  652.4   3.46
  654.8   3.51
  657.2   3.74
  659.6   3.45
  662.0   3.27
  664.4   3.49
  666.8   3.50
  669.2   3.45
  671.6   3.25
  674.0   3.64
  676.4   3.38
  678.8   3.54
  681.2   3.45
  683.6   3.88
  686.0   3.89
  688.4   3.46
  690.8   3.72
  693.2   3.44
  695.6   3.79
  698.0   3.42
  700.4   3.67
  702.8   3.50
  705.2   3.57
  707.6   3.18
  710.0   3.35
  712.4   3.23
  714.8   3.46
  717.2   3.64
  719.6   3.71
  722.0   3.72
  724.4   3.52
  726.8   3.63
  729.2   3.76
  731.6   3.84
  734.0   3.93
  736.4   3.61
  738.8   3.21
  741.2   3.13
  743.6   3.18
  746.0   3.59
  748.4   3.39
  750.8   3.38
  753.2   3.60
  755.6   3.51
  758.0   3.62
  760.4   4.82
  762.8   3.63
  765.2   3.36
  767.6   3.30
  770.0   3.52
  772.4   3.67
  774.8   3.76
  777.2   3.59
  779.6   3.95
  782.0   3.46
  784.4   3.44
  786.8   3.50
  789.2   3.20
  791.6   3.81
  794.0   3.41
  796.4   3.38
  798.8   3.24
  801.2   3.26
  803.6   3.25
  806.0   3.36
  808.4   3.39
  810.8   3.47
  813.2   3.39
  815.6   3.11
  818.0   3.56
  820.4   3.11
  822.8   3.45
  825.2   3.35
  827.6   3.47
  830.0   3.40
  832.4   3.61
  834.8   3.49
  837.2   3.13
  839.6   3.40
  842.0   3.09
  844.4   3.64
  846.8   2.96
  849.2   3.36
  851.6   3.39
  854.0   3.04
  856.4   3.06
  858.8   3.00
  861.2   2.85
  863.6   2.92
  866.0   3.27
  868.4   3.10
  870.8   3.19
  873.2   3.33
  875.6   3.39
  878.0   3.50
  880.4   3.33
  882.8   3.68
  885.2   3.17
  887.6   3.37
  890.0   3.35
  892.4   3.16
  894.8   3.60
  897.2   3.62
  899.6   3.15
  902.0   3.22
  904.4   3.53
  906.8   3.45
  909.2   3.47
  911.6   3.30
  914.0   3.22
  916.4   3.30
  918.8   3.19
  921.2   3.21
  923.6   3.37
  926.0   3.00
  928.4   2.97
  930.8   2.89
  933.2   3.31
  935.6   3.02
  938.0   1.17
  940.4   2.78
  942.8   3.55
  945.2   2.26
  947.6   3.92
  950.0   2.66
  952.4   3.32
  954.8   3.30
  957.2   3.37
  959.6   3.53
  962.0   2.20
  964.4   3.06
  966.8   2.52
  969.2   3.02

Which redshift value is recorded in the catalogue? 0.202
